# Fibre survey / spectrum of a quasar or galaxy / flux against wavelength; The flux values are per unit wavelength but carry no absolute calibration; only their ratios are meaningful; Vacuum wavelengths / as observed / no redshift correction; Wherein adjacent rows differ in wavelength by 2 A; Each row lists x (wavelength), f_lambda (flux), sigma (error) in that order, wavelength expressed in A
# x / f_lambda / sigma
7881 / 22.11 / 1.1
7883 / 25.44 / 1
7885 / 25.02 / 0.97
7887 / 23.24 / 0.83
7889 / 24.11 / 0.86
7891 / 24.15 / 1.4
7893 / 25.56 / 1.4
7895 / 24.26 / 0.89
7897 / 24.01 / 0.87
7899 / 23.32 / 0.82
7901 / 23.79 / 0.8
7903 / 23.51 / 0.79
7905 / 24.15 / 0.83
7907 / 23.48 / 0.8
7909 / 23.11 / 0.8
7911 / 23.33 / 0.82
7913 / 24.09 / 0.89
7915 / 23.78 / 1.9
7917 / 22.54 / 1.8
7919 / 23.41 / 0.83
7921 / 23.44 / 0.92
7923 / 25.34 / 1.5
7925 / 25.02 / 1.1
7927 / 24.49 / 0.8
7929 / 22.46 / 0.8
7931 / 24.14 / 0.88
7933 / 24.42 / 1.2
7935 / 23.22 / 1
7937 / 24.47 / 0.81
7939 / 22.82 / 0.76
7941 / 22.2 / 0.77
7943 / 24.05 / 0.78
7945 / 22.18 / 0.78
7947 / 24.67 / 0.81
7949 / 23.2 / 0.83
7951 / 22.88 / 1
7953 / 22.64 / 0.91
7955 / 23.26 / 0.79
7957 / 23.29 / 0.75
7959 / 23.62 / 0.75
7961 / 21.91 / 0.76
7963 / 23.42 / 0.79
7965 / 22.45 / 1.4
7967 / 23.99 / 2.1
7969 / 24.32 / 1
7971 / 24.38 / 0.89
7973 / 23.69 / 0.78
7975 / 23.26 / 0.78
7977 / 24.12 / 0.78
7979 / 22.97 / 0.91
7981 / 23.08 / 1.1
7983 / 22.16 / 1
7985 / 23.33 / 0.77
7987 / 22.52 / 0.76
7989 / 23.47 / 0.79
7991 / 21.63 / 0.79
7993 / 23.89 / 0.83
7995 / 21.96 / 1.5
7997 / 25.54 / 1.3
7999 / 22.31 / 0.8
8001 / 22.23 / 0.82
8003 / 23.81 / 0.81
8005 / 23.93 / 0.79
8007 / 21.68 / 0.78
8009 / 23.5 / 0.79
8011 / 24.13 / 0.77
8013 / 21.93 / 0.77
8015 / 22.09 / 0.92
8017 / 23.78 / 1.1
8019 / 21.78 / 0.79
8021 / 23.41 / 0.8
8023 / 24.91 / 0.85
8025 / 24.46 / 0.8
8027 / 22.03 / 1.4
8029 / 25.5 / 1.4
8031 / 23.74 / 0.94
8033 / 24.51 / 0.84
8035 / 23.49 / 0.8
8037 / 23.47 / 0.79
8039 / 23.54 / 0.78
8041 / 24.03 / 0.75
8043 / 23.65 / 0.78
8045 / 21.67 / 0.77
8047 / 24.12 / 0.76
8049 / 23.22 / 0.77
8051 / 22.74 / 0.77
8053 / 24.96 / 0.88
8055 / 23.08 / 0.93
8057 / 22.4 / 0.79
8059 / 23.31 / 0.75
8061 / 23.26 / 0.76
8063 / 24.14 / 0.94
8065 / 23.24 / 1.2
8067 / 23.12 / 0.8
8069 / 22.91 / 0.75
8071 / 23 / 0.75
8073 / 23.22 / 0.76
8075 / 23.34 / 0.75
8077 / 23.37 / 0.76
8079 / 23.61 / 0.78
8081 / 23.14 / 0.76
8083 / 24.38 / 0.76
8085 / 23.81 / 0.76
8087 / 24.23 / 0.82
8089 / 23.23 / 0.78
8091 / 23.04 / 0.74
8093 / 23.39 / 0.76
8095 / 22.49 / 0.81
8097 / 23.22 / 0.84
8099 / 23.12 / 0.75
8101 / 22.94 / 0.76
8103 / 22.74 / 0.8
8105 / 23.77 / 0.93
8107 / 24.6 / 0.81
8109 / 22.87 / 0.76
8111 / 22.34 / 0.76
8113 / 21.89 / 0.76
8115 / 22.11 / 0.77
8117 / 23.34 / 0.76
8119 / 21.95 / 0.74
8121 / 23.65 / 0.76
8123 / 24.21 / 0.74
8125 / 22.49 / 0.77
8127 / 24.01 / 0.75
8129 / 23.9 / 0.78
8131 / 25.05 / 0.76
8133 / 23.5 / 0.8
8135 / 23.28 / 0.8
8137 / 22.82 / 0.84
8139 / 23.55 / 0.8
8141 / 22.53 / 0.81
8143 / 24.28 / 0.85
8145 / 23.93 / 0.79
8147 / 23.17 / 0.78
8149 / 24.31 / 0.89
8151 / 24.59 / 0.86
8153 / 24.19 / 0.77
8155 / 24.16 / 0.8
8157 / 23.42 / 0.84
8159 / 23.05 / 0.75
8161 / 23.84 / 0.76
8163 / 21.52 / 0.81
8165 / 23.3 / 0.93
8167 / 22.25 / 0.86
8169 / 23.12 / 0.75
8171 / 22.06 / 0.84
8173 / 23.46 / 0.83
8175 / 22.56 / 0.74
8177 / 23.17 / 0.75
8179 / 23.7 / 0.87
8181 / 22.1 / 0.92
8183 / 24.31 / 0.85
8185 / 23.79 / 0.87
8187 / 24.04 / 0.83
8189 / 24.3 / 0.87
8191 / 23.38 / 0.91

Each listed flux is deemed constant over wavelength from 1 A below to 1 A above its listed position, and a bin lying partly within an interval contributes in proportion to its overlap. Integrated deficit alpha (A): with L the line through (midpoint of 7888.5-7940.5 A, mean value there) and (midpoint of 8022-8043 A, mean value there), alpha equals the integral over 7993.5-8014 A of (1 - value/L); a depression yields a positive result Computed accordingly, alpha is 0.7 A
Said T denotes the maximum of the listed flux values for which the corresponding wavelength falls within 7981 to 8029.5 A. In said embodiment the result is 25.54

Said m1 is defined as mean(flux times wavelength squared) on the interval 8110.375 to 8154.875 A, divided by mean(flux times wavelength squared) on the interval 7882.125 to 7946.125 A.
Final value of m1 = 1.04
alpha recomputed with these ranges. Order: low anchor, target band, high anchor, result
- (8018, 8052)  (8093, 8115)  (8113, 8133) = 0.39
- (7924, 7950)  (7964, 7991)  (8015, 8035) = 0.42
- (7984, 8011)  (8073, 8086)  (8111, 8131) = -0.26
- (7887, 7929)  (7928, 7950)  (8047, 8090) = 0.34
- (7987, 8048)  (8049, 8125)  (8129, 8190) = 0.49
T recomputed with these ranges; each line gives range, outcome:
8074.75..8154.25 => 25.05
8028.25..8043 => 25.5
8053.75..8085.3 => 24.38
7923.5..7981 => 25.02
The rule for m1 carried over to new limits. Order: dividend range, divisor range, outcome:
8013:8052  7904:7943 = 1.02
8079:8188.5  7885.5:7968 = 1.04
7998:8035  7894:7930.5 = 1.01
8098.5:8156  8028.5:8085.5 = 1.01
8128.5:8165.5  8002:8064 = 1.04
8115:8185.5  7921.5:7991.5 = 1.05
